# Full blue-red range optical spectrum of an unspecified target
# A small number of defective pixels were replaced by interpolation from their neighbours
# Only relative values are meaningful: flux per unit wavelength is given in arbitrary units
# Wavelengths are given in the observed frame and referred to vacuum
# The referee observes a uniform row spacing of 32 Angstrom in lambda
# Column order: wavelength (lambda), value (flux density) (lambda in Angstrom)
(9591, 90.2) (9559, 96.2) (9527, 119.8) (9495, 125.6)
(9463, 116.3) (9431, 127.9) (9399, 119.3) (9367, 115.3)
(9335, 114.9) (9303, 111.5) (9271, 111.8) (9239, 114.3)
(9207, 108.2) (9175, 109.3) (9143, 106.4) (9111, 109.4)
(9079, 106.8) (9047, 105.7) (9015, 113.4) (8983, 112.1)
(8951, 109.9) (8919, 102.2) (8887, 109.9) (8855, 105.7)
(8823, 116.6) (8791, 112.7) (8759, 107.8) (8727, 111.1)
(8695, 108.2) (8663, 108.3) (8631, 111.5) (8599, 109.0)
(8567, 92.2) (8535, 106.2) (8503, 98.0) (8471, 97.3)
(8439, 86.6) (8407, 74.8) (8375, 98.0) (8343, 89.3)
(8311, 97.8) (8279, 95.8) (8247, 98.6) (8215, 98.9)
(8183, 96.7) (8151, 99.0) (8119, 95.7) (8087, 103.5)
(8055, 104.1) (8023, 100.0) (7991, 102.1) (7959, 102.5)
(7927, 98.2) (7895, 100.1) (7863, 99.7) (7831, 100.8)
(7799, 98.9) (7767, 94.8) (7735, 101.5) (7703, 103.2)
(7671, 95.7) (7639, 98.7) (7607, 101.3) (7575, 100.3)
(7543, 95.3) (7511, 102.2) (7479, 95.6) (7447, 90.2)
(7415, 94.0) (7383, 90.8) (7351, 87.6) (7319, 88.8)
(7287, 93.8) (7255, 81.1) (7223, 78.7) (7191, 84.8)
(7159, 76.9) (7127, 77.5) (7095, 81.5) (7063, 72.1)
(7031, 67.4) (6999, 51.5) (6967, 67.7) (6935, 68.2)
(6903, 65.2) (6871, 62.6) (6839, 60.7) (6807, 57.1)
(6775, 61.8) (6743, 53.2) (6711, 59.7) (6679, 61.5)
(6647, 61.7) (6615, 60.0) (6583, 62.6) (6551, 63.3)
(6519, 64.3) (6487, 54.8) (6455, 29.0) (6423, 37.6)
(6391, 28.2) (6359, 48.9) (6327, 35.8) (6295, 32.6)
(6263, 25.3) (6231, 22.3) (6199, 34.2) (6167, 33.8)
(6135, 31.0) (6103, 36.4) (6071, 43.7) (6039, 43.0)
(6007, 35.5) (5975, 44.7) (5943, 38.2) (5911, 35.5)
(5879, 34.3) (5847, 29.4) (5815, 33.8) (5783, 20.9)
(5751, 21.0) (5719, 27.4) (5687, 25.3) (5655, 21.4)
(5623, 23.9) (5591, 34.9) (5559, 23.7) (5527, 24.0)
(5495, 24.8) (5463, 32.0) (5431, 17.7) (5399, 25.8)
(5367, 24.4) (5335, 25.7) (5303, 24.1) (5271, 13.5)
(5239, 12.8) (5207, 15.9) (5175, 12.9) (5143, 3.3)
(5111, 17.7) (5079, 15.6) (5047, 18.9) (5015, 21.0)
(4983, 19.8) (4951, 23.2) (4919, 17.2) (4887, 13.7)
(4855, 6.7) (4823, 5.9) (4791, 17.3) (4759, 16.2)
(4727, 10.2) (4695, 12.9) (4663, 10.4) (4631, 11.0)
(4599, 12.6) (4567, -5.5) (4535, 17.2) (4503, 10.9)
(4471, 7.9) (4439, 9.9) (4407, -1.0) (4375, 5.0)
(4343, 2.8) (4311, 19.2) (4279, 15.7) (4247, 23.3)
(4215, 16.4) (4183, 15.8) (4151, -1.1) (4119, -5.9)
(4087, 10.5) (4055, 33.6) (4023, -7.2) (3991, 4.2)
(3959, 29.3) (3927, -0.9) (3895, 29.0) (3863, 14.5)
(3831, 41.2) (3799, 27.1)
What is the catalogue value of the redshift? 0.63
